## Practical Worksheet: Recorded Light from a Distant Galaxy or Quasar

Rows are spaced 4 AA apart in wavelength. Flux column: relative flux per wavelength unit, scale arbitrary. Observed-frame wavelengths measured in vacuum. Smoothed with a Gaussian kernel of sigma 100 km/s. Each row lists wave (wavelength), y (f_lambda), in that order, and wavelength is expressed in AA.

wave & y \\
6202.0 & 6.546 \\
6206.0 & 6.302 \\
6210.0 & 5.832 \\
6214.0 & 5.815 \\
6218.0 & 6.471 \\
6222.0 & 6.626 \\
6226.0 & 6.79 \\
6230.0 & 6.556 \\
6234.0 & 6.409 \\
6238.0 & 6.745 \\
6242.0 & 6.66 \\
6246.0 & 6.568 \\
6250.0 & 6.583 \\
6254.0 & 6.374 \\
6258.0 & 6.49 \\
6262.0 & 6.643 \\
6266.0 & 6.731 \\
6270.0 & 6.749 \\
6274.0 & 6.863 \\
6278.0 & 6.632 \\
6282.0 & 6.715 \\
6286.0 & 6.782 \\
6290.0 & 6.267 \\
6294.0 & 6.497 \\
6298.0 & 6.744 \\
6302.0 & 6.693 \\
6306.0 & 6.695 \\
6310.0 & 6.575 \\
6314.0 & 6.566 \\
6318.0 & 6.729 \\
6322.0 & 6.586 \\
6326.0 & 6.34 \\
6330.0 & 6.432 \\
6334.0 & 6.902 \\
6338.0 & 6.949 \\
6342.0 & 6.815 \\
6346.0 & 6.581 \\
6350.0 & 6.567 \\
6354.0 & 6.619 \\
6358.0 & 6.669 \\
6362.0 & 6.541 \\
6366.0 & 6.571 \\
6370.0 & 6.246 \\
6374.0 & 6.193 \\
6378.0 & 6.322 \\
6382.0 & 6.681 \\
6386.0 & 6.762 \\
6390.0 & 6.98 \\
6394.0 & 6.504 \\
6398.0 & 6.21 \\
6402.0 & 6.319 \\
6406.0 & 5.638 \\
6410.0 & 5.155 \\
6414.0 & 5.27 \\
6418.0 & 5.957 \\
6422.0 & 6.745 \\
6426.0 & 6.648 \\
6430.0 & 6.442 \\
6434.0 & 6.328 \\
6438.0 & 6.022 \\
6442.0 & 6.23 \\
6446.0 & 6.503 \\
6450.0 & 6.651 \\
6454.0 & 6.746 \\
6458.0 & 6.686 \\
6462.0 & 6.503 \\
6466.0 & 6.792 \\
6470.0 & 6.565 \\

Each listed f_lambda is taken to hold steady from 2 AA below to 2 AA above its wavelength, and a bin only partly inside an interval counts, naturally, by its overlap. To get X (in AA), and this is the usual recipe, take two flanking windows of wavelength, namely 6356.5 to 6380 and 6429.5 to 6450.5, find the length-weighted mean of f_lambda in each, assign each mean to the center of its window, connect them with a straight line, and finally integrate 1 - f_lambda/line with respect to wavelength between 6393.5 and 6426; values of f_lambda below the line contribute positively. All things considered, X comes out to 1.93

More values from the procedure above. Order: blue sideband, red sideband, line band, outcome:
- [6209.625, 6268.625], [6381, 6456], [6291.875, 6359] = -2.48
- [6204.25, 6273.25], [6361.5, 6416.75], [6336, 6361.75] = -1.58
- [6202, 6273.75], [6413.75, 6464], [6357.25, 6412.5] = 0.89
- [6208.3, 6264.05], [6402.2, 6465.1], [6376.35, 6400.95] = -1.06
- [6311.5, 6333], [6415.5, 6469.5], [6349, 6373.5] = 0.04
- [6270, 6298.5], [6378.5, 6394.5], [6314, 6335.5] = 0.27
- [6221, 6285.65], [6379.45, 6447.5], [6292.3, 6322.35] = -0.60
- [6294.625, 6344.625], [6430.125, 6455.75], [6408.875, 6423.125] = 1.55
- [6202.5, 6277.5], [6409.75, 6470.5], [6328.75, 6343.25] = -0.79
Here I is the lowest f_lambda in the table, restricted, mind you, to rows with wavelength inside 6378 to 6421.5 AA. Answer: 5.155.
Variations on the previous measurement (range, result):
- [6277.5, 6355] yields 6.267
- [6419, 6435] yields 6.328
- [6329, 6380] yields 6.193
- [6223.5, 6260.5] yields 6.374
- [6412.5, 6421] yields 5.27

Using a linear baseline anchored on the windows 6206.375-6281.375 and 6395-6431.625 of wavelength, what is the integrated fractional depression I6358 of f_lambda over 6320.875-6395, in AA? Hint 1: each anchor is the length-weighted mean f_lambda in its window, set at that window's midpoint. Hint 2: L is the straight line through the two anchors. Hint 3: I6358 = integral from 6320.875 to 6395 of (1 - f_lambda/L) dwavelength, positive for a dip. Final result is -4.6 AA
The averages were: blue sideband 6.53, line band 6.59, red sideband 6.05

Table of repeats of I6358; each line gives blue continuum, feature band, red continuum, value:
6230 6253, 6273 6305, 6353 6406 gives -0.5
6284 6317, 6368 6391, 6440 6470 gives 0.3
